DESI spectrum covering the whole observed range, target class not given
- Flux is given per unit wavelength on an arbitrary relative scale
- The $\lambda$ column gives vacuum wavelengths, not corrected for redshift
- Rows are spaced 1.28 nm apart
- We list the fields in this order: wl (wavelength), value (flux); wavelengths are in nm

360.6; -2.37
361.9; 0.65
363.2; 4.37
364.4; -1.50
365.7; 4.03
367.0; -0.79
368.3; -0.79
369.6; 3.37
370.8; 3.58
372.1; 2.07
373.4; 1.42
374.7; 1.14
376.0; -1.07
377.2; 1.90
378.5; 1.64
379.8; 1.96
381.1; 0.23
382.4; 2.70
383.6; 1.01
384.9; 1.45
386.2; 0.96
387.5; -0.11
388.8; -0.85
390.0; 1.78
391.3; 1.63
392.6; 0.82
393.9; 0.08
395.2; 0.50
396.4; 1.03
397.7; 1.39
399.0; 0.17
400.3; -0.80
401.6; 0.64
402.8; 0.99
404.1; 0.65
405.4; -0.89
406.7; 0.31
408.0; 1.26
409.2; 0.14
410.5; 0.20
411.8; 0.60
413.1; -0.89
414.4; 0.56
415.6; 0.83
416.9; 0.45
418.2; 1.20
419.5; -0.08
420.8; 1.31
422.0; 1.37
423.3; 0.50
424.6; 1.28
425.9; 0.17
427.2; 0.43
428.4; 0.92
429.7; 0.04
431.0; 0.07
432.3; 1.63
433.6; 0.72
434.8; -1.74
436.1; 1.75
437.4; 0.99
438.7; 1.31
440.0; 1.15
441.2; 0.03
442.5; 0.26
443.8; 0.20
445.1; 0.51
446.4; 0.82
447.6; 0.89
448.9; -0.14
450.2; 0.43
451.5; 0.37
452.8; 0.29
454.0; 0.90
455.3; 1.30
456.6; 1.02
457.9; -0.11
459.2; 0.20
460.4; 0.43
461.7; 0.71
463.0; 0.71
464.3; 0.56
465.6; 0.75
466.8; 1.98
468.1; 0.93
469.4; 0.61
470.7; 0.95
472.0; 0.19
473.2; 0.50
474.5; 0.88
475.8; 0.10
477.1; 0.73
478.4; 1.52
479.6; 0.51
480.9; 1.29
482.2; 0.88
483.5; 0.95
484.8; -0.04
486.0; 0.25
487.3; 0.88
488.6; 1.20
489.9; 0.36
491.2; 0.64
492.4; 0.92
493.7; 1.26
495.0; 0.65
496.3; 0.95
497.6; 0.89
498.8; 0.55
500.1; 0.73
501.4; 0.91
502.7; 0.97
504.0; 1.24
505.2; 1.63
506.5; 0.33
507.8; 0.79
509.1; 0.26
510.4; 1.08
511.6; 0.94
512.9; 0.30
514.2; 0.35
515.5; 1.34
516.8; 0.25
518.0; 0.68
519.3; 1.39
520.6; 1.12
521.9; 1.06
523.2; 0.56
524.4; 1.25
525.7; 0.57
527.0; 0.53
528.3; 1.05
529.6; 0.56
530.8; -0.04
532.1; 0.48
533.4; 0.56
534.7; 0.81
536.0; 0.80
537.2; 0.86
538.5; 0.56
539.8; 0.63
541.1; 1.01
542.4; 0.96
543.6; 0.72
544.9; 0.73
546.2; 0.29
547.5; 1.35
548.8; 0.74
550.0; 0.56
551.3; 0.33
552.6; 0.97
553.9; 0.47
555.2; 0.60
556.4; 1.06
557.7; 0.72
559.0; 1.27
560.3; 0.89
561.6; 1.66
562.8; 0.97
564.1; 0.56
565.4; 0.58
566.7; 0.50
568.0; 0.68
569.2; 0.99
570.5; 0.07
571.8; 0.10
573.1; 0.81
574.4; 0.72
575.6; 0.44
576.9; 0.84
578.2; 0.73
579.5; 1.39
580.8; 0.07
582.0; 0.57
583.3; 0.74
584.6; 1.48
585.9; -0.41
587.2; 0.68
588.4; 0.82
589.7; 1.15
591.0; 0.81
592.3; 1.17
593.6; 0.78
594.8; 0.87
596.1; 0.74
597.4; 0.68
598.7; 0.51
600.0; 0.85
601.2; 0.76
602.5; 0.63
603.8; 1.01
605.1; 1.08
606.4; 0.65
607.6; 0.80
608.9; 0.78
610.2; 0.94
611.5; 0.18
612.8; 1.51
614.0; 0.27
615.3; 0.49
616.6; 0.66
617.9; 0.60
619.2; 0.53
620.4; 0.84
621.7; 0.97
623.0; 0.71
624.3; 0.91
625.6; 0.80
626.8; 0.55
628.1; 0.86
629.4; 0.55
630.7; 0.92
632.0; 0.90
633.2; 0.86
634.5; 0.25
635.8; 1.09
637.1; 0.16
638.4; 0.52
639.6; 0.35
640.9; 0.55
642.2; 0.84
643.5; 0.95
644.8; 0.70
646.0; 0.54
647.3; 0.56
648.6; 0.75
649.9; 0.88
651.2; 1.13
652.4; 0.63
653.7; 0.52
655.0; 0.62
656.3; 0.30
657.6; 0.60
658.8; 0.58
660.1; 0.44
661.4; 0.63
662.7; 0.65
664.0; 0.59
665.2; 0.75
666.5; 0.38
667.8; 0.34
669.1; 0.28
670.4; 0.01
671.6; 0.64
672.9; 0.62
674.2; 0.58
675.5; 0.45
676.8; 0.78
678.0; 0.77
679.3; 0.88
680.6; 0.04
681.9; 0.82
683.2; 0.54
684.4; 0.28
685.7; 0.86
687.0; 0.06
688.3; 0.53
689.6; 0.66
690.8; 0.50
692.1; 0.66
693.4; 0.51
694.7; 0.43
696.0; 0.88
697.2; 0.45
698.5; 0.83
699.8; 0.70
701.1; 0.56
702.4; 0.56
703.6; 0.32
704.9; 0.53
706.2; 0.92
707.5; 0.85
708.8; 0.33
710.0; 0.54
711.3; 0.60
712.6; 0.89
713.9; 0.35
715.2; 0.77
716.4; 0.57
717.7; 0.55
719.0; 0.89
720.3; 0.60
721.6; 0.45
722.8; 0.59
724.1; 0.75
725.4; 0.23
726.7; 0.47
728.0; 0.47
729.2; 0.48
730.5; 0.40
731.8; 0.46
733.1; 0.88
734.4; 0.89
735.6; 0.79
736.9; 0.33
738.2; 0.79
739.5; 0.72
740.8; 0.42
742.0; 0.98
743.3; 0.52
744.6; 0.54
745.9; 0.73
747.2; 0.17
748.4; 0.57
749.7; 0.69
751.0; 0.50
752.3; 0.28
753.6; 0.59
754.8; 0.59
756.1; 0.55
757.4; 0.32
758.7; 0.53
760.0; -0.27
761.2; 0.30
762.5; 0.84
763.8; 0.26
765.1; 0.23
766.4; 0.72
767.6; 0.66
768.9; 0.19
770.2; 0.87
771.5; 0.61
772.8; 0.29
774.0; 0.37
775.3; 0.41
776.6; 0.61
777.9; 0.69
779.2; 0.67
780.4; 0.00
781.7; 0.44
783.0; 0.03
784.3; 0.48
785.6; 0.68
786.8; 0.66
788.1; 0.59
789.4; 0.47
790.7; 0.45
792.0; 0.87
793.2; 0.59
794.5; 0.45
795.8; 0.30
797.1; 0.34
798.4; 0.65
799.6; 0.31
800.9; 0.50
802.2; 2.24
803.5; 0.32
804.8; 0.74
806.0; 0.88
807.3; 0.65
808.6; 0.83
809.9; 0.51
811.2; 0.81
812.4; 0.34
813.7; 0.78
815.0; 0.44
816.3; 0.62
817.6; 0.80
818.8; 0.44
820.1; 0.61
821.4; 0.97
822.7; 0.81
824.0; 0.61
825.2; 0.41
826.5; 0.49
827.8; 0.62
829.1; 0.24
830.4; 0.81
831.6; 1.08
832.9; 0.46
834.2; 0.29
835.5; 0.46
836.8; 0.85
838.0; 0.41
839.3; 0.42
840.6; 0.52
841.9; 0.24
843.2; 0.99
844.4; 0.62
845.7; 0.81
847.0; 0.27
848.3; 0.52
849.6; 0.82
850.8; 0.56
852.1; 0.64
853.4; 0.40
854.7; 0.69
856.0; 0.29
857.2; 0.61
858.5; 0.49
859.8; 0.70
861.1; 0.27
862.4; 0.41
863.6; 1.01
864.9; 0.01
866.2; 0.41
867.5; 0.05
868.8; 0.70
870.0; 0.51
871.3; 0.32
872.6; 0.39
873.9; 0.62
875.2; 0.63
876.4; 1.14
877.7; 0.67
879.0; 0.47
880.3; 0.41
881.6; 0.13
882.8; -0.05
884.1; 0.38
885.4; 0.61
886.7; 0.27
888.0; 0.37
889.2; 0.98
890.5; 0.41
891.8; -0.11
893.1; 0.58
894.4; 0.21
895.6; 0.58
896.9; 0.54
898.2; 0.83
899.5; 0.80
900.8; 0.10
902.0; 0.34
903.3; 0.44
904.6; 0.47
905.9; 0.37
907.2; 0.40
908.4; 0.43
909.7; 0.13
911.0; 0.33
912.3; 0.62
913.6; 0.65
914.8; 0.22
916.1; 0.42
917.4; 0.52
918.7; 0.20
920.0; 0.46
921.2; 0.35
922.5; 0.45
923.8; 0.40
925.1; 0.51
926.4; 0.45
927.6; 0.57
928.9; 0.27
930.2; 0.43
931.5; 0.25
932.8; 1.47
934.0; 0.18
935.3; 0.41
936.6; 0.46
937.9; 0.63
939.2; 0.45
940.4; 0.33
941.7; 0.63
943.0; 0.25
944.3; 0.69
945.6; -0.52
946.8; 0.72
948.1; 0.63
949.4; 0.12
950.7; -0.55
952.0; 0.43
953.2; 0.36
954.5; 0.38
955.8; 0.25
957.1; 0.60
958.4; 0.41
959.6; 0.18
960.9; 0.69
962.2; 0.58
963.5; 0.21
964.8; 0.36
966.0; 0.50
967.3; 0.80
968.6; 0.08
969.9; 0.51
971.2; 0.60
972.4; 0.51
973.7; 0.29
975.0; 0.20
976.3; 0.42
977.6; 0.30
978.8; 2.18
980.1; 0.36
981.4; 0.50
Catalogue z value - 0.223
